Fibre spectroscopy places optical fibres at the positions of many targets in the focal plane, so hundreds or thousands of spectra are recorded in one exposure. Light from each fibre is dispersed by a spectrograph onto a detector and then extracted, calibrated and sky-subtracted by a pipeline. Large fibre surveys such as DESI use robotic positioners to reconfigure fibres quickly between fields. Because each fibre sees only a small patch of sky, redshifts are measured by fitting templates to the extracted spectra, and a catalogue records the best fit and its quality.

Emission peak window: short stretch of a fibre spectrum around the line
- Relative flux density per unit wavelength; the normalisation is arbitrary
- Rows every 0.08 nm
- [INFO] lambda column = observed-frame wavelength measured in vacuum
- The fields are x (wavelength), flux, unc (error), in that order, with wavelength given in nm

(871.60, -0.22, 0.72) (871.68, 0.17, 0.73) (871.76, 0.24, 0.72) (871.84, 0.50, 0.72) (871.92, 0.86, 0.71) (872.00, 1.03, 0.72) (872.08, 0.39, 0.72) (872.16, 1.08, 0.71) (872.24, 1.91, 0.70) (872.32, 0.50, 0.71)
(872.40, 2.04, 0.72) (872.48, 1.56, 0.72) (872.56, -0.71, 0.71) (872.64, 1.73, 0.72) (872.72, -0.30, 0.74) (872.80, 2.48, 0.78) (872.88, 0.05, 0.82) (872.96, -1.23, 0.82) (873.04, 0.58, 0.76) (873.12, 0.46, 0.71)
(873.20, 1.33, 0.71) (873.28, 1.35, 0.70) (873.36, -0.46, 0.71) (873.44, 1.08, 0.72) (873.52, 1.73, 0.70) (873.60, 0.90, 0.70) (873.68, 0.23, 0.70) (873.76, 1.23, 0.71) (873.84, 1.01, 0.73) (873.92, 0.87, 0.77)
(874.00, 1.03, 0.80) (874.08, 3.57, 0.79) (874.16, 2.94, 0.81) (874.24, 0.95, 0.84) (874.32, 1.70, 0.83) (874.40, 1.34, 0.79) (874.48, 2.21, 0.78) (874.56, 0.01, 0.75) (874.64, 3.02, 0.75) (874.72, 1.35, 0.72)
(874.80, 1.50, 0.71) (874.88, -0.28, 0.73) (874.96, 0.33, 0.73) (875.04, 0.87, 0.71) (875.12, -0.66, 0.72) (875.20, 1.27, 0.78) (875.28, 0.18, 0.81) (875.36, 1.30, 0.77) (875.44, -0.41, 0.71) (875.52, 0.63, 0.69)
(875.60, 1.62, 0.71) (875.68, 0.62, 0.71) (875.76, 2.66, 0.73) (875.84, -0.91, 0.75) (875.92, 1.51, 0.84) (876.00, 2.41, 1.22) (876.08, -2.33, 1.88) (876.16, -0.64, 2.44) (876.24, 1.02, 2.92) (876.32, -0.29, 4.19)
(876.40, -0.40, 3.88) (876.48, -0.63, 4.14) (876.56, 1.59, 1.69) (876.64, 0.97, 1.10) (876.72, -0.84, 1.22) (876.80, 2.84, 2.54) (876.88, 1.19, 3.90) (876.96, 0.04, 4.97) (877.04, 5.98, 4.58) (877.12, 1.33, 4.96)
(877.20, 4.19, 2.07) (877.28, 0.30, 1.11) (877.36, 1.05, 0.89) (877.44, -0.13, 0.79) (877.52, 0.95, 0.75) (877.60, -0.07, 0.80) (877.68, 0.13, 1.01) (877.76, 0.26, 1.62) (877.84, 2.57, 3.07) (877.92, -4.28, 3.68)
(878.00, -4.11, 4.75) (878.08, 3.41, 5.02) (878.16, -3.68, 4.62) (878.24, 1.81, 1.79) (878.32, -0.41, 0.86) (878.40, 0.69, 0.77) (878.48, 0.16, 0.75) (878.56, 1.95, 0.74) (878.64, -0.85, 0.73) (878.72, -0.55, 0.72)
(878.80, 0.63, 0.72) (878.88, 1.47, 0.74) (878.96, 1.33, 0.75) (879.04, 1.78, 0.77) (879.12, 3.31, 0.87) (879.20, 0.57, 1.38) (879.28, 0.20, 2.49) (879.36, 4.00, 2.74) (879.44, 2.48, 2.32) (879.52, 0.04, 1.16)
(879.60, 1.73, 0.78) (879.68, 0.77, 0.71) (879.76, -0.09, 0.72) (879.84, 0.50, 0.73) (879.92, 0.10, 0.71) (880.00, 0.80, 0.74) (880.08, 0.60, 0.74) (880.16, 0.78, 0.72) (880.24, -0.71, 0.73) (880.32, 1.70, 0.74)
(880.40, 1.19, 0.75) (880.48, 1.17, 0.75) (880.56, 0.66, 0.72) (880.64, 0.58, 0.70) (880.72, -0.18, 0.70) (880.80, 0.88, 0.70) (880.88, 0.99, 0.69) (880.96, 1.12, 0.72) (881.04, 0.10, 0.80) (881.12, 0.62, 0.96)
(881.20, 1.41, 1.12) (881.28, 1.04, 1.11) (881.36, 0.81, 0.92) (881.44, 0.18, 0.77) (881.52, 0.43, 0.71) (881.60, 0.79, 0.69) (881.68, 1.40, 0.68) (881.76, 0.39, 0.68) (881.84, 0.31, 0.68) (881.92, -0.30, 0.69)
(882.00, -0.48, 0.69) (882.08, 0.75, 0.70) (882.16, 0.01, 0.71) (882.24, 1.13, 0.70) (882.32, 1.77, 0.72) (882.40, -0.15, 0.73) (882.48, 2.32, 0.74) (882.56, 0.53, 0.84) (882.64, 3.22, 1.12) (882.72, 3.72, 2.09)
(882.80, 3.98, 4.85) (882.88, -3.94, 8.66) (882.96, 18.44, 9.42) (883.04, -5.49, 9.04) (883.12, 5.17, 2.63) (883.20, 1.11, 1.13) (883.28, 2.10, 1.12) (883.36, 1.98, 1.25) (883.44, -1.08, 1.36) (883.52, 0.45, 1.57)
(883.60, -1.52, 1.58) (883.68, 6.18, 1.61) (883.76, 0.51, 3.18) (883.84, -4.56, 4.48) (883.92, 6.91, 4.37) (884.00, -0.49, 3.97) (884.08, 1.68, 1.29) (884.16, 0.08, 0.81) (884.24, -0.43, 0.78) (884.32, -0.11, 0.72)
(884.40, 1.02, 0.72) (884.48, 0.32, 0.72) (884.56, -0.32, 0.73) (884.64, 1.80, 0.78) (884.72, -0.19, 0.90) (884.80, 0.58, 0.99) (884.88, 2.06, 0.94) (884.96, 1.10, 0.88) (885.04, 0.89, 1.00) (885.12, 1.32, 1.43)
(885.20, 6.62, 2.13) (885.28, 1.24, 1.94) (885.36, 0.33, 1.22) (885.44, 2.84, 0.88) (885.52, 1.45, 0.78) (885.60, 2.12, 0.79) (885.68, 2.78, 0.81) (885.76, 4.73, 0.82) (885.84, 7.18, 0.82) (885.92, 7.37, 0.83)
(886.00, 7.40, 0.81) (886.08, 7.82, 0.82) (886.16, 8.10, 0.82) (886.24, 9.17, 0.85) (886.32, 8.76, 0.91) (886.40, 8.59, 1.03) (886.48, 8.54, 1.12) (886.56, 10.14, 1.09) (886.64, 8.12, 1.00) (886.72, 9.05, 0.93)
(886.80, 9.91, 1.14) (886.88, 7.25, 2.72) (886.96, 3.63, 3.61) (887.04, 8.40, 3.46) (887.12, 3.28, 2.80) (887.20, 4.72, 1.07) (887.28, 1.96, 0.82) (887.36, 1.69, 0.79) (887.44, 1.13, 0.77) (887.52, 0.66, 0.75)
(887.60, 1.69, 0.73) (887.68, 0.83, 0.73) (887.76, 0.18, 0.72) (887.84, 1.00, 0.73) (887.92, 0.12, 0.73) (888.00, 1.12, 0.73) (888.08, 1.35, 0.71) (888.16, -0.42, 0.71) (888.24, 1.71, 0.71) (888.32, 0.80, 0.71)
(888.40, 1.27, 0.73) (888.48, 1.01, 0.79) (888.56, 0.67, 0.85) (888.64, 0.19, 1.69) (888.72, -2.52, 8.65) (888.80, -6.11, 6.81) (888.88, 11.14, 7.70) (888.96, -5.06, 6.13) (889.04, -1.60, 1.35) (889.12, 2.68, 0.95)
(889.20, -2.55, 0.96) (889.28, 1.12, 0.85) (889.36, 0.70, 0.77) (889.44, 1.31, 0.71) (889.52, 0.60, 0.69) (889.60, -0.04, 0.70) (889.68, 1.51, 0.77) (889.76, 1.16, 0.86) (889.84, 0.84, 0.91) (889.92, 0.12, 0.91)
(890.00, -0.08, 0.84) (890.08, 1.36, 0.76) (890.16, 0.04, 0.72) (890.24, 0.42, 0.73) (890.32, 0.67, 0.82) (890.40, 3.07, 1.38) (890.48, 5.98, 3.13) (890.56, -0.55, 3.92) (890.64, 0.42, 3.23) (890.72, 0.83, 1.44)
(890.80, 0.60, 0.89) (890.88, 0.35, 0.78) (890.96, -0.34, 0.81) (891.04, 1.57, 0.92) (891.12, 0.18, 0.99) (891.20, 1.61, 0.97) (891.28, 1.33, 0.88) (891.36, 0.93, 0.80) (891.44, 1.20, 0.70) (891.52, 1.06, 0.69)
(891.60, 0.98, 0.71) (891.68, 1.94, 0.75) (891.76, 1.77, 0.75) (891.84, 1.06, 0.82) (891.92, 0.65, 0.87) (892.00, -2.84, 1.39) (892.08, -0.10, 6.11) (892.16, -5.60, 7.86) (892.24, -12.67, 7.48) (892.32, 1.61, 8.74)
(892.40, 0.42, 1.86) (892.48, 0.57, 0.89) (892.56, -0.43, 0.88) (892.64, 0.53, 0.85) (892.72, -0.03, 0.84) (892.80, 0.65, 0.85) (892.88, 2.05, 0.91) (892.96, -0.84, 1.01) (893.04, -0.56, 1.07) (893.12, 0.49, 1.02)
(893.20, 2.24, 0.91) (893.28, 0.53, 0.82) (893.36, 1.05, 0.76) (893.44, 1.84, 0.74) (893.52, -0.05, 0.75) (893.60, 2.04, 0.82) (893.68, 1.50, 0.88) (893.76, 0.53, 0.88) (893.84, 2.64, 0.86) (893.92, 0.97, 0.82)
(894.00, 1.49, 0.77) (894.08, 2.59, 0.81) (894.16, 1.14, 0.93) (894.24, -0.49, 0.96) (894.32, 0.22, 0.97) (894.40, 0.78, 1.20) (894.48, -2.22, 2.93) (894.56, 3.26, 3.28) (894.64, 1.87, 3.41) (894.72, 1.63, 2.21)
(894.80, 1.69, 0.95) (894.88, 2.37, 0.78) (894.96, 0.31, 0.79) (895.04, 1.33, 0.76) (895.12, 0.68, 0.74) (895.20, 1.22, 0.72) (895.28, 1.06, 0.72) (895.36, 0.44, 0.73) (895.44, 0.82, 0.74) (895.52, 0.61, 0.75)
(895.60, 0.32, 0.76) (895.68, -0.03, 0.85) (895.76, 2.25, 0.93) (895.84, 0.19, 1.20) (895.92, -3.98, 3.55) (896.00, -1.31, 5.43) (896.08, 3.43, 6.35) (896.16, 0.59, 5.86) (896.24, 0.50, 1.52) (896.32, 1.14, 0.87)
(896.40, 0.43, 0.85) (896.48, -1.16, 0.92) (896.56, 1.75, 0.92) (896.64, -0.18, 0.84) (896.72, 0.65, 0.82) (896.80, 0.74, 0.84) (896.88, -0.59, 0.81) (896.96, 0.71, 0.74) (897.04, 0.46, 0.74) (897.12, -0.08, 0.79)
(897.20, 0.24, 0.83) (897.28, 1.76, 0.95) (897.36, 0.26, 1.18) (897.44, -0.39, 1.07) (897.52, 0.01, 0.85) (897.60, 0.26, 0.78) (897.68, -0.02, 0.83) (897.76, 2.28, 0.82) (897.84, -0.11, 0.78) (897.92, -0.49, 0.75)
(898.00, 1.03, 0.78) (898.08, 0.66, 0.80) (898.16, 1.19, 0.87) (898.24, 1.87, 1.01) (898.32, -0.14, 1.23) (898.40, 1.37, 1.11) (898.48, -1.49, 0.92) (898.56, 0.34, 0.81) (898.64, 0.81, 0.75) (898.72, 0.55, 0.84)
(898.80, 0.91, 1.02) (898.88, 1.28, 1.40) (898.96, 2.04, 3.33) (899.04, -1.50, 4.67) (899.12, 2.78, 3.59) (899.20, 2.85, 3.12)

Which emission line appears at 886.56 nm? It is [O II] 3727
